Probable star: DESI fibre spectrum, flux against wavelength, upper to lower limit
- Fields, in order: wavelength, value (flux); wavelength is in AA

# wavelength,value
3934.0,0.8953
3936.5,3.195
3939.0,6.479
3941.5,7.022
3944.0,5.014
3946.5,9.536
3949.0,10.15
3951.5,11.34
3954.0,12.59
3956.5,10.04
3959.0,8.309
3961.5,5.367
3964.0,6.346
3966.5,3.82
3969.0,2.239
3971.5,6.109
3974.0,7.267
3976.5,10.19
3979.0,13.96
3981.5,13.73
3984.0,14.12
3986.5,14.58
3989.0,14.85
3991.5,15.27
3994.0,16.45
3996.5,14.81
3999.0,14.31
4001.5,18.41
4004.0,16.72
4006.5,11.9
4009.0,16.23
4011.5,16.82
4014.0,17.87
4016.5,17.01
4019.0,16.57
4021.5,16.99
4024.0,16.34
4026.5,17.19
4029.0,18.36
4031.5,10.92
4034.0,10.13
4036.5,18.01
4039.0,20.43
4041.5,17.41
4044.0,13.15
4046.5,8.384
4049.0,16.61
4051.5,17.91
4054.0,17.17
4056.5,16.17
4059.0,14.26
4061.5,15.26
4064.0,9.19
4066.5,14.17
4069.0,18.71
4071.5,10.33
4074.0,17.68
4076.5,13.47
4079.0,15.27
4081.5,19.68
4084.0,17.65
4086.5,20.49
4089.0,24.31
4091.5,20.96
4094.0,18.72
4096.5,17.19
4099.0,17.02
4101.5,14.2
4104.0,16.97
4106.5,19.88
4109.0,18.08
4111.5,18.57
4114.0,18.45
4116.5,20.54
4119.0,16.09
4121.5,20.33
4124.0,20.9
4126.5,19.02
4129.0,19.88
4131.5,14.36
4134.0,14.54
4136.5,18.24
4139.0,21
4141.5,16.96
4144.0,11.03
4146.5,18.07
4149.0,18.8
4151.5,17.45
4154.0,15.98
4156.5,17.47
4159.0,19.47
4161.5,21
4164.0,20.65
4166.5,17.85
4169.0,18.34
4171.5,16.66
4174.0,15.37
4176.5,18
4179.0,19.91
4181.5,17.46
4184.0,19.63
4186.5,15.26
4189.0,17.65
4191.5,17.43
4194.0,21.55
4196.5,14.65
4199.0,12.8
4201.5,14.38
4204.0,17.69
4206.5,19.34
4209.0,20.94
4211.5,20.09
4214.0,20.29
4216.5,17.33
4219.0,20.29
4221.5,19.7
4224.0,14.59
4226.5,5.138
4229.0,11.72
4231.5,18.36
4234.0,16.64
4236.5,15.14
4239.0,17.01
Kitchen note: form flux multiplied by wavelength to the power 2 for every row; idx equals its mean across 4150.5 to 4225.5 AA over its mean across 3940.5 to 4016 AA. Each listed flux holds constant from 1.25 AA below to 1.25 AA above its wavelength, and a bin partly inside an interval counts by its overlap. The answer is 1.71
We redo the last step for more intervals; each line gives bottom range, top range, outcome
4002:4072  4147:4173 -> 1.26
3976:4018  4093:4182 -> 1.26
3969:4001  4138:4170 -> 1.54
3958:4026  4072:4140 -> 1.49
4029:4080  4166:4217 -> 1.28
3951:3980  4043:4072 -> 1.88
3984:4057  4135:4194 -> 1.22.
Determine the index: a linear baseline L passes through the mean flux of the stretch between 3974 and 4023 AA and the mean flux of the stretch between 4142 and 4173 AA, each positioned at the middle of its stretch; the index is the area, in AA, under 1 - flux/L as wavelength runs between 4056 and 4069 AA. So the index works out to 1.6 AA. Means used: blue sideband 15.1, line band 14.1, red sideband 17.7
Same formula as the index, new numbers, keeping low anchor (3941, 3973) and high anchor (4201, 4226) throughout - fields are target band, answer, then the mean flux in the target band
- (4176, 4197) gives -1.2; 18.1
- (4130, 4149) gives -1.8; 16.5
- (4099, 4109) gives -2.6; 17.1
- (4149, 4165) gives -2.8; 18.6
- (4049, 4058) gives -4.2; 16.9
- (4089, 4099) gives -4.7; 19.4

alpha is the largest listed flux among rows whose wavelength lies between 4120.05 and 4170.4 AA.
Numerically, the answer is 21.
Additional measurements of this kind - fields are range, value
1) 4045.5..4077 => 18.71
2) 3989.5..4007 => 18.41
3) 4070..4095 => 24.31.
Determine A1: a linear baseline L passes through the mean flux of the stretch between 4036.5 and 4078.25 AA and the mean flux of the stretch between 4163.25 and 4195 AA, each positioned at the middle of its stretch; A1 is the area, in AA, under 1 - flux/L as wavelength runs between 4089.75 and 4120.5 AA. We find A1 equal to -3.61 AA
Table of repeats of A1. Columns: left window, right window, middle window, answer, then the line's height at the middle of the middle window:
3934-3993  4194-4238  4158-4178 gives -4.4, 15.1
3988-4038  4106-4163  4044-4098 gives 2.0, 16.9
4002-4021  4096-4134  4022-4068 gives 4.7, 16.8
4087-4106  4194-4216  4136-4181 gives 0.6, 18.1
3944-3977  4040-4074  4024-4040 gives -3.6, 12.9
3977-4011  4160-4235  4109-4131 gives -3.4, 16.4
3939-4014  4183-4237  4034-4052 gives -3.6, 12.9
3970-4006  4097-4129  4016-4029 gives -1.8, 14.9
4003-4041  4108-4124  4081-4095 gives -1.8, 18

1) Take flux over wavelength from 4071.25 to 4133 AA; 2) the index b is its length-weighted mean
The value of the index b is 18.1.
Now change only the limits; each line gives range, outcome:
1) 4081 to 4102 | 19.1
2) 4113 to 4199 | 17.9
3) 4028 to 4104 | 16.1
